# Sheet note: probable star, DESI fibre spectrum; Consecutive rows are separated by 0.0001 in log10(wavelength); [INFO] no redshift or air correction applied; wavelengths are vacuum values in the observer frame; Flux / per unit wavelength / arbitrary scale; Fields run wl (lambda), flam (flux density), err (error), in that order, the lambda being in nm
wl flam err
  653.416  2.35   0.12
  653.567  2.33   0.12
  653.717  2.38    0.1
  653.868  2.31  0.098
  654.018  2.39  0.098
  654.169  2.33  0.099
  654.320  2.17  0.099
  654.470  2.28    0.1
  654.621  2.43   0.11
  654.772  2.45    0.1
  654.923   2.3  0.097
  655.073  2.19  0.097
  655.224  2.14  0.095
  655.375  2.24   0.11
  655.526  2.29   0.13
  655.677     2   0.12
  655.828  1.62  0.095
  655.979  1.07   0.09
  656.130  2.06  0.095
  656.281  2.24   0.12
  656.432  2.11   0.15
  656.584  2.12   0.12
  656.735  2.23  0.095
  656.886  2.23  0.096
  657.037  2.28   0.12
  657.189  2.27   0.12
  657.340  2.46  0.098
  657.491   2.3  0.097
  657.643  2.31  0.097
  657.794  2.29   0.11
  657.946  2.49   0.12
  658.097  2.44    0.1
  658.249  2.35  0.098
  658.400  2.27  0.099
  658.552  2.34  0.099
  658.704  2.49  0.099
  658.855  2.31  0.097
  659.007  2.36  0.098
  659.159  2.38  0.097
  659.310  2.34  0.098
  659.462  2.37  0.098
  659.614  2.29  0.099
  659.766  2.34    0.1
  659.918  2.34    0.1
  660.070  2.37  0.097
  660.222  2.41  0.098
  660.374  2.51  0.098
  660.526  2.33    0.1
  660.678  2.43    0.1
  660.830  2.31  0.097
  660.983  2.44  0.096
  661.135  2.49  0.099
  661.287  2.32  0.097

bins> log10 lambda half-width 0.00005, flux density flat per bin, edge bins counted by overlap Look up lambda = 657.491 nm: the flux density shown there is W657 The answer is 2.3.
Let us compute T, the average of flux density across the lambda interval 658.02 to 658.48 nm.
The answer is 2.36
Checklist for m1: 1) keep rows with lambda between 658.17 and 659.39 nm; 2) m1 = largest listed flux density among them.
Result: 2.49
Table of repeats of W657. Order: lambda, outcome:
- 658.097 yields 2.44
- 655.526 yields 2.29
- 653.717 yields 2.38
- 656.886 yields 2.23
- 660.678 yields 2.43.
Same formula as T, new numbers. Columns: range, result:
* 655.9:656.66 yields 1.92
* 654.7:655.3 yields 2.27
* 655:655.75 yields 2.17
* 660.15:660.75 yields 2.42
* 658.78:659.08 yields 2.33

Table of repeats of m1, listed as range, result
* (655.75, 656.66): 2.24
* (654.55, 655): 2.45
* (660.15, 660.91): 2.51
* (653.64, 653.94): 2.38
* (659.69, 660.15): 2.37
